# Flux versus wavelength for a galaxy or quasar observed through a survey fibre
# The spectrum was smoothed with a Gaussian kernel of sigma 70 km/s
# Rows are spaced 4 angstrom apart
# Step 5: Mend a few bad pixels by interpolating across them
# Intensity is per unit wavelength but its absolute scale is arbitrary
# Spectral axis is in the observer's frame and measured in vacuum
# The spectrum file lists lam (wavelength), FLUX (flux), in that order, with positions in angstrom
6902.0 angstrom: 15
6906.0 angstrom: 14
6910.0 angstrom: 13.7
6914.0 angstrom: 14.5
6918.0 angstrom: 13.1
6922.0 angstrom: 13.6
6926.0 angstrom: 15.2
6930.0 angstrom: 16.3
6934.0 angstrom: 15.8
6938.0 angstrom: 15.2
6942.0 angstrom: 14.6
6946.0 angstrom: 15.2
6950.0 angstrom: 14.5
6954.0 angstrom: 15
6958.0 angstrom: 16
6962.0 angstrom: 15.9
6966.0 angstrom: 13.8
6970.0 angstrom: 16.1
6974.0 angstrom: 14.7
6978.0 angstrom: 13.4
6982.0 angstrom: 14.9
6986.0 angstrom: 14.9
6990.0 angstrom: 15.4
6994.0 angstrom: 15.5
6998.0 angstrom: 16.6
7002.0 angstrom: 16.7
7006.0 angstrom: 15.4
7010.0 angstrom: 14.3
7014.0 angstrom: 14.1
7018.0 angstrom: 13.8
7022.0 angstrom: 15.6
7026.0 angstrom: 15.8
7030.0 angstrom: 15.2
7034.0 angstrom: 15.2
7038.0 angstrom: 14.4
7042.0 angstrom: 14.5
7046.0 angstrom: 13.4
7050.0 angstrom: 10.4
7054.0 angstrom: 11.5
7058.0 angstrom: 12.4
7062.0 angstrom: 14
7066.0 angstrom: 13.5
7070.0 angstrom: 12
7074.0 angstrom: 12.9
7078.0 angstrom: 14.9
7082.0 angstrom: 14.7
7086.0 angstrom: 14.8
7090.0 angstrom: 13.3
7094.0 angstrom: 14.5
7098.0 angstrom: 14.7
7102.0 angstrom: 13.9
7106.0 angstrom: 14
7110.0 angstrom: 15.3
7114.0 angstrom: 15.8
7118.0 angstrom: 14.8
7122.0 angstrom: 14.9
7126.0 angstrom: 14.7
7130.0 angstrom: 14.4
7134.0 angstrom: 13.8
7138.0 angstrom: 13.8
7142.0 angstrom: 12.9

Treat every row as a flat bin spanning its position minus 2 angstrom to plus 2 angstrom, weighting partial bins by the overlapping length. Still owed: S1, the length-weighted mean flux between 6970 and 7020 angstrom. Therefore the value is 15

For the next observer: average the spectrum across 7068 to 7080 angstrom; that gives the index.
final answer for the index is 13.3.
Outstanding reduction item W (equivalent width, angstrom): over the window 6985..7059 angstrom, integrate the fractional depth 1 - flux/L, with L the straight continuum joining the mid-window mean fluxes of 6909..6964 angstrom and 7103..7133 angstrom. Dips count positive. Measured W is 1.8 angstrom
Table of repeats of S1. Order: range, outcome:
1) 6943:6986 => 14.9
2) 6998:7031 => 15.2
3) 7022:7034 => 15.5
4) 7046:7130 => 13.9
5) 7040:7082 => 13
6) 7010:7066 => 13.9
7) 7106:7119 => 15.1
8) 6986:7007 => 15.8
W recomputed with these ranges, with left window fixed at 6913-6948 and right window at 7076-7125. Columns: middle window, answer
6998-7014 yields -0.74 angstrom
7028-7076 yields 4.61 angstrom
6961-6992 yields -0.14 angstrom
